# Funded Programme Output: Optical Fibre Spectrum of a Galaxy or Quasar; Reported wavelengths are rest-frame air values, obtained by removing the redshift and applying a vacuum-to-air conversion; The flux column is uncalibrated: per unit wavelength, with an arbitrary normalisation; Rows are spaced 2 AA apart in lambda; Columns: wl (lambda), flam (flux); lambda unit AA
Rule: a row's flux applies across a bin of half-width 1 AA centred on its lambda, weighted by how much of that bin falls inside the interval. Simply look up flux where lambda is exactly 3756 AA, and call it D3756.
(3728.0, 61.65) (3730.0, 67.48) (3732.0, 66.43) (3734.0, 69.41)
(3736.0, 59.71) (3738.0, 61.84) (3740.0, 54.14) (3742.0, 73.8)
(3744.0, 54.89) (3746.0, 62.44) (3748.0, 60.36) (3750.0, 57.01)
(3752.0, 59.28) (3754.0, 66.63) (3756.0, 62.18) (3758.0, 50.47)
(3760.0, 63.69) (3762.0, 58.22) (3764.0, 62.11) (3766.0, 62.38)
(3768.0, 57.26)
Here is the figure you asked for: 62.18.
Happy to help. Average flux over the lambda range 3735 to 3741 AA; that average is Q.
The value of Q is 58.6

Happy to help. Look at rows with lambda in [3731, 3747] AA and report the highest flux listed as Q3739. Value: 73.8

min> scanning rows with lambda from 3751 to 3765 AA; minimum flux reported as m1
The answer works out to 50.47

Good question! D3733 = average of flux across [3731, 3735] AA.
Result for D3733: 67.9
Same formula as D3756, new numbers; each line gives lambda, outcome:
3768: 57.26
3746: 62.44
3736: 59.71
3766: 62.38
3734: 69.41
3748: 60.36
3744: 54.89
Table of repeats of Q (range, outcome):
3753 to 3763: 60.2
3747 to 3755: 60.8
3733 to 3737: 64.6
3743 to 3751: 58.7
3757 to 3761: 57.1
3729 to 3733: 67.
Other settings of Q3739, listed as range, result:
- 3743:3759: 66.63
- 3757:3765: 63.69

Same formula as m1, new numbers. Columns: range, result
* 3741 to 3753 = 54.89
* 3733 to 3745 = 54.14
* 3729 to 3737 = 59.71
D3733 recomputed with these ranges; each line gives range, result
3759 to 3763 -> 61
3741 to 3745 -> 64.3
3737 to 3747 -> 61.4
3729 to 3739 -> 65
